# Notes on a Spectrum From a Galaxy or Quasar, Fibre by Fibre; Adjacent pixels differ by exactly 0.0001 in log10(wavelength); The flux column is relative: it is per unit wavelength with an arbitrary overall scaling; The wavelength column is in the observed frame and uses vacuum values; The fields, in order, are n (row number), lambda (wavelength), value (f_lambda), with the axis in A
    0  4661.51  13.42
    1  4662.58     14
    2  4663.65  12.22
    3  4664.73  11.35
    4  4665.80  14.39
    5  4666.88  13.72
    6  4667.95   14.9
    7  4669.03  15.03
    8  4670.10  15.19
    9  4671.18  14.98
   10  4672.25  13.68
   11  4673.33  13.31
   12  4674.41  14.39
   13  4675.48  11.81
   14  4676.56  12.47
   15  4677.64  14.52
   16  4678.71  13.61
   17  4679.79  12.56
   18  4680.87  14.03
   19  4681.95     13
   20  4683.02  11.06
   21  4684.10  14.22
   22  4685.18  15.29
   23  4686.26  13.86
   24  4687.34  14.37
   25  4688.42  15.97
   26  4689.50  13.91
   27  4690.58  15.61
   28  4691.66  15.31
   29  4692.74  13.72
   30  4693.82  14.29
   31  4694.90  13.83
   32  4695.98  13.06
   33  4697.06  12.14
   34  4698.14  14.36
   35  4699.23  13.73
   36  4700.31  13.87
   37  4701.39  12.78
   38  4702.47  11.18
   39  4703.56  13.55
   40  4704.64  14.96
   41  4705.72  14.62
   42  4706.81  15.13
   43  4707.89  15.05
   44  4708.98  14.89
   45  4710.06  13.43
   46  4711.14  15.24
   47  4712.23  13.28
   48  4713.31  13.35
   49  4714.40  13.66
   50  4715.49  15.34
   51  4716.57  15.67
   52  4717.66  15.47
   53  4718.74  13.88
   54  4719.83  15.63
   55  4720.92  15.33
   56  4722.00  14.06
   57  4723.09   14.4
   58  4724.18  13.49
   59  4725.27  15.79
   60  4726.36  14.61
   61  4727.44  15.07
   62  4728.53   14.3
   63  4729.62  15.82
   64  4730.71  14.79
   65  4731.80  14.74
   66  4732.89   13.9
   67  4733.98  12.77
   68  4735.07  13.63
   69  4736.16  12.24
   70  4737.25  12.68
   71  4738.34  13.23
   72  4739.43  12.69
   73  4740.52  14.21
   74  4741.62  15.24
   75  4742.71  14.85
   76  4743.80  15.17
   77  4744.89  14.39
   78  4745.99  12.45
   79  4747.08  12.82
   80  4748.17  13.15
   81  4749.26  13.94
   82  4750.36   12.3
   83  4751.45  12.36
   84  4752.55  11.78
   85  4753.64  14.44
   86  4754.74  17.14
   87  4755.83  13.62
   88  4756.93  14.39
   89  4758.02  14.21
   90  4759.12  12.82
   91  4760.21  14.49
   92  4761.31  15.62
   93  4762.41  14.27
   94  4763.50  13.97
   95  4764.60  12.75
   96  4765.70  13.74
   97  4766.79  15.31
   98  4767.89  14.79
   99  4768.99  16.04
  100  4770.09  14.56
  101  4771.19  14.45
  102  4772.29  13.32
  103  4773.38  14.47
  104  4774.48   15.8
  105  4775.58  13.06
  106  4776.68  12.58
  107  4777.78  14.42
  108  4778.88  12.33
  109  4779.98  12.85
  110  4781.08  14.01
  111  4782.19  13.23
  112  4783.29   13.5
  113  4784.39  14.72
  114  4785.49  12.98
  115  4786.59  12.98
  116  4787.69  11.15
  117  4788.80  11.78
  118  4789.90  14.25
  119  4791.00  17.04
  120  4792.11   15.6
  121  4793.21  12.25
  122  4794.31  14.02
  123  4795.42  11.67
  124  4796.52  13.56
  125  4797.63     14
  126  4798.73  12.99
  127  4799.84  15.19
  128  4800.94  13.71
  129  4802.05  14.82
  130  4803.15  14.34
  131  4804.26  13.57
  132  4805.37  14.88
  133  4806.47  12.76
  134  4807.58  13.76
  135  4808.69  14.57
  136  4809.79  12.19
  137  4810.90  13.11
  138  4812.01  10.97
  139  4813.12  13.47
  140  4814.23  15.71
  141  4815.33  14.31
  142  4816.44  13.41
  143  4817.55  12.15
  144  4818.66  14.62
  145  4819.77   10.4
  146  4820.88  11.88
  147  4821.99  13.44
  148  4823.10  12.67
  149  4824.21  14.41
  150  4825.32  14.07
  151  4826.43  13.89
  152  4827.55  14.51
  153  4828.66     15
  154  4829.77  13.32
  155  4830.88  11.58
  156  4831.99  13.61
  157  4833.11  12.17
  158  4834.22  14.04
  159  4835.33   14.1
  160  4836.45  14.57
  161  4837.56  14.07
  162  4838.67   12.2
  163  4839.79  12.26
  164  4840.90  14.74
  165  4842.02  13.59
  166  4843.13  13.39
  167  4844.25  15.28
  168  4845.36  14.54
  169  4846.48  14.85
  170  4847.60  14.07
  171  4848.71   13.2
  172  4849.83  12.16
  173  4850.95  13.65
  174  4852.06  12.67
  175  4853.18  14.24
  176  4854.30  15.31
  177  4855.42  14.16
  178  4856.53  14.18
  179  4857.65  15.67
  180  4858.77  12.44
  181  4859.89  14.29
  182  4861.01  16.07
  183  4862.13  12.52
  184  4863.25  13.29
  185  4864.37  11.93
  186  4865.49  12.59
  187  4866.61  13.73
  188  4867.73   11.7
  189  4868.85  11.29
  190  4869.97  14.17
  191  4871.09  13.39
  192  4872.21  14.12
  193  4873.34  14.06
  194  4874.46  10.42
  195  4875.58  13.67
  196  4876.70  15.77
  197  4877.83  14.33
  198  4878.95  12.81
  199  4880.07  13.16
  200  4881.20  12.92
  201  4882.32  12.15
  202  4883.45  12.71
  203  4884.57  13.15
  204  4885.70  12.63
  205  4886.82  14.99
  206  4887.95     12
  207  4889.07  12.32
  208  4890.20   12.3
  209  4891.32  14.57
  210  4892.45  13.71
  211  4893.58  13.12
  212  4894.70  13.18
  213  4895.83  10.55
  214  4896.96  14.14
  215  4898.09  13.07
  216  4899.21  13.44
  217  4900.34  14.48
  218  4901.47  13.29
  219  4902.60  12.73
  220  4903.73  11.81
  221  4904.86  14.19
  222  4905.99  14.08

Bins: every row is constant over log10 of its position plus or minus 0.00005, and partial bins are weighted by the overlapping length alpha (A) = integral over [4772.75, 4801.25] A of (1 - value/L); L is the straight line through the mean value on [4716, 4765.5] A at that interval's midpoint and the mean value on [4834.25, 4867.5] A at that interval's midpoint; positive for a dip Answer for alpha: 0.7 A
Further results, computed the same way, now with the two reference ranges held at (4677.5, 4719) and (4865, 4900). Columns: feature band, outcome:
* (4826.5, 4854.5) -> -0.80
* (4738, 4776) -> -0.87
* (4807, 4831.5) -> 0.17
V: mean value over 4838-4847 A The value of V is 13.9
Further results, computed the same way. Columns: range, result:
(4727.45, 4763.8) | 13.9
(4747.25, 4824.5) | 13.7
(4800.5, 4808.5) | 14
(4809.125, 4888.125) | 13.4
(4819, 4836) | 13.3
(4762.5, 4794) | 13.9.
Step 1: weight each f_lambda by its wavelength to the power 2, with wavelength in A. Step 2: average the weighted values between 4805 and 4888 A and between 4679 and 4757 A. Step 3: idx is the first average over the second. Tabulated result 1.01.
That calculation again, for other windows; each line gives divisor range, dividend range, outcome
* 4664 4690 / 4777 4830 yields 1.04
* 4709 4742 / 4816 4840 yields 0.97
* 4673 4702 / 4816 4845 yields 1.04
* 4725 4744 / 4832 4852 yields 1.01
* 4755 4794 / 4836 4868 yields 1.02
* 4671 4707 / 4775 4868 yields 1.04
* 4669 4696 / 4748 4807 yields 1.03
